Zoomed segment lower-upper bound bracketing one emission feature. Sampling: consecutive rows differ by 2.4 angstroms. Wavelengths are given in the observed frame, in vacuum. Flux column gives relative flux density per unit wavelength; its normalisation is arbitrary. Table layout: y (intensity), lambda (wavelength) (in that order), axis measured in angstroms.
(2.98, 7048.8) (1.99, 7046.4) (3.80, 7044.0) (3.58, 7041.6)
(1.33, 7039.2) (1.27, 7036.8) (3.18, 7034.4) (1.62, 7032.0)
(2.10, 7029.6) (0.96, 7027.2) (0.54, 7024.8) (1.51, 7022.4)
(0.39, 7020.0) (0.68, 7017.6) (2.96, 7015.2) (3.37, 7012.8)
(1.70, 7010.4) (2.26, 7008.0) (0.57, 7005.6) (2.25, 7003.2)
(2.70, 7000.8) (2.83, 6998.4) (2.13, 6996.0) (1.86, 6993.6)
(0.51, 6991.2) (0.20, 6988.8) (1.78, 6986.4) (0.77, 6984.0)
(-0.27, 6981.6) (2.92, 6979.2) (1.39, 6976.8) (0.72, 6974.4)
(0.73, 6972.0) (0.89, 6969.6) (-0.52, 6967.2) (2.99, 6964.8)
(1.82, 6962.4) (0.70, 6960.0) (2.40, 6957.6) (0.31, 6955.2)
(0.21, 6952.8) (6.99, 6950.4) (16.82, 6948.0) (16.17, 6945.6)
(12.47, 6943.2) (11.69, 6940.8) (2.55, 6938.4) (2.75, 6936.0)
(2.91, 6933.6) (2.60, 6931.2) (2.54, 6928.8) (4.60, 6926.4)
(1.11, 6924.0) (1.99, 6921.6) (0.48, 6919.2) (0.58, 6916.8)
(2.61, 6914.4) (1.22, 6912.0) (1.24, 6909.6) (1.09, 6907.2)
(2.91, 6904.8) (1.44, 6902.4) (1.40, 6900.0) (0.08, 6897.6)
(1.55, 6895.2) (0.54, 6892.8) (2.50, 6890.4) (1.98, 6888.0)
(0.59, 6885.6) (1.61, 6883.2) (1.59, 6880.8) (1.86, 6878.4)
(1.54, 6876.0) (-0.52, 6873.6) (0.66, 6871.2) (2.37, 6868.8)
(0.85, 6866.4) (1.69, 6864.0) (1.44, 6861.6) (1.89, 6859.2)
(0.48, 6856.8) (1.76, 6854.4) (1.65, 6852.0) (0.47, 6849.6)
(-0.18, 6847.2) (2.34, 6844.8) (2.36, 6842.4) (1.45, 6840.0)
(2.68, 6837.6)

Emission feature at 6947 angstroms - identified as [O II] 3727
